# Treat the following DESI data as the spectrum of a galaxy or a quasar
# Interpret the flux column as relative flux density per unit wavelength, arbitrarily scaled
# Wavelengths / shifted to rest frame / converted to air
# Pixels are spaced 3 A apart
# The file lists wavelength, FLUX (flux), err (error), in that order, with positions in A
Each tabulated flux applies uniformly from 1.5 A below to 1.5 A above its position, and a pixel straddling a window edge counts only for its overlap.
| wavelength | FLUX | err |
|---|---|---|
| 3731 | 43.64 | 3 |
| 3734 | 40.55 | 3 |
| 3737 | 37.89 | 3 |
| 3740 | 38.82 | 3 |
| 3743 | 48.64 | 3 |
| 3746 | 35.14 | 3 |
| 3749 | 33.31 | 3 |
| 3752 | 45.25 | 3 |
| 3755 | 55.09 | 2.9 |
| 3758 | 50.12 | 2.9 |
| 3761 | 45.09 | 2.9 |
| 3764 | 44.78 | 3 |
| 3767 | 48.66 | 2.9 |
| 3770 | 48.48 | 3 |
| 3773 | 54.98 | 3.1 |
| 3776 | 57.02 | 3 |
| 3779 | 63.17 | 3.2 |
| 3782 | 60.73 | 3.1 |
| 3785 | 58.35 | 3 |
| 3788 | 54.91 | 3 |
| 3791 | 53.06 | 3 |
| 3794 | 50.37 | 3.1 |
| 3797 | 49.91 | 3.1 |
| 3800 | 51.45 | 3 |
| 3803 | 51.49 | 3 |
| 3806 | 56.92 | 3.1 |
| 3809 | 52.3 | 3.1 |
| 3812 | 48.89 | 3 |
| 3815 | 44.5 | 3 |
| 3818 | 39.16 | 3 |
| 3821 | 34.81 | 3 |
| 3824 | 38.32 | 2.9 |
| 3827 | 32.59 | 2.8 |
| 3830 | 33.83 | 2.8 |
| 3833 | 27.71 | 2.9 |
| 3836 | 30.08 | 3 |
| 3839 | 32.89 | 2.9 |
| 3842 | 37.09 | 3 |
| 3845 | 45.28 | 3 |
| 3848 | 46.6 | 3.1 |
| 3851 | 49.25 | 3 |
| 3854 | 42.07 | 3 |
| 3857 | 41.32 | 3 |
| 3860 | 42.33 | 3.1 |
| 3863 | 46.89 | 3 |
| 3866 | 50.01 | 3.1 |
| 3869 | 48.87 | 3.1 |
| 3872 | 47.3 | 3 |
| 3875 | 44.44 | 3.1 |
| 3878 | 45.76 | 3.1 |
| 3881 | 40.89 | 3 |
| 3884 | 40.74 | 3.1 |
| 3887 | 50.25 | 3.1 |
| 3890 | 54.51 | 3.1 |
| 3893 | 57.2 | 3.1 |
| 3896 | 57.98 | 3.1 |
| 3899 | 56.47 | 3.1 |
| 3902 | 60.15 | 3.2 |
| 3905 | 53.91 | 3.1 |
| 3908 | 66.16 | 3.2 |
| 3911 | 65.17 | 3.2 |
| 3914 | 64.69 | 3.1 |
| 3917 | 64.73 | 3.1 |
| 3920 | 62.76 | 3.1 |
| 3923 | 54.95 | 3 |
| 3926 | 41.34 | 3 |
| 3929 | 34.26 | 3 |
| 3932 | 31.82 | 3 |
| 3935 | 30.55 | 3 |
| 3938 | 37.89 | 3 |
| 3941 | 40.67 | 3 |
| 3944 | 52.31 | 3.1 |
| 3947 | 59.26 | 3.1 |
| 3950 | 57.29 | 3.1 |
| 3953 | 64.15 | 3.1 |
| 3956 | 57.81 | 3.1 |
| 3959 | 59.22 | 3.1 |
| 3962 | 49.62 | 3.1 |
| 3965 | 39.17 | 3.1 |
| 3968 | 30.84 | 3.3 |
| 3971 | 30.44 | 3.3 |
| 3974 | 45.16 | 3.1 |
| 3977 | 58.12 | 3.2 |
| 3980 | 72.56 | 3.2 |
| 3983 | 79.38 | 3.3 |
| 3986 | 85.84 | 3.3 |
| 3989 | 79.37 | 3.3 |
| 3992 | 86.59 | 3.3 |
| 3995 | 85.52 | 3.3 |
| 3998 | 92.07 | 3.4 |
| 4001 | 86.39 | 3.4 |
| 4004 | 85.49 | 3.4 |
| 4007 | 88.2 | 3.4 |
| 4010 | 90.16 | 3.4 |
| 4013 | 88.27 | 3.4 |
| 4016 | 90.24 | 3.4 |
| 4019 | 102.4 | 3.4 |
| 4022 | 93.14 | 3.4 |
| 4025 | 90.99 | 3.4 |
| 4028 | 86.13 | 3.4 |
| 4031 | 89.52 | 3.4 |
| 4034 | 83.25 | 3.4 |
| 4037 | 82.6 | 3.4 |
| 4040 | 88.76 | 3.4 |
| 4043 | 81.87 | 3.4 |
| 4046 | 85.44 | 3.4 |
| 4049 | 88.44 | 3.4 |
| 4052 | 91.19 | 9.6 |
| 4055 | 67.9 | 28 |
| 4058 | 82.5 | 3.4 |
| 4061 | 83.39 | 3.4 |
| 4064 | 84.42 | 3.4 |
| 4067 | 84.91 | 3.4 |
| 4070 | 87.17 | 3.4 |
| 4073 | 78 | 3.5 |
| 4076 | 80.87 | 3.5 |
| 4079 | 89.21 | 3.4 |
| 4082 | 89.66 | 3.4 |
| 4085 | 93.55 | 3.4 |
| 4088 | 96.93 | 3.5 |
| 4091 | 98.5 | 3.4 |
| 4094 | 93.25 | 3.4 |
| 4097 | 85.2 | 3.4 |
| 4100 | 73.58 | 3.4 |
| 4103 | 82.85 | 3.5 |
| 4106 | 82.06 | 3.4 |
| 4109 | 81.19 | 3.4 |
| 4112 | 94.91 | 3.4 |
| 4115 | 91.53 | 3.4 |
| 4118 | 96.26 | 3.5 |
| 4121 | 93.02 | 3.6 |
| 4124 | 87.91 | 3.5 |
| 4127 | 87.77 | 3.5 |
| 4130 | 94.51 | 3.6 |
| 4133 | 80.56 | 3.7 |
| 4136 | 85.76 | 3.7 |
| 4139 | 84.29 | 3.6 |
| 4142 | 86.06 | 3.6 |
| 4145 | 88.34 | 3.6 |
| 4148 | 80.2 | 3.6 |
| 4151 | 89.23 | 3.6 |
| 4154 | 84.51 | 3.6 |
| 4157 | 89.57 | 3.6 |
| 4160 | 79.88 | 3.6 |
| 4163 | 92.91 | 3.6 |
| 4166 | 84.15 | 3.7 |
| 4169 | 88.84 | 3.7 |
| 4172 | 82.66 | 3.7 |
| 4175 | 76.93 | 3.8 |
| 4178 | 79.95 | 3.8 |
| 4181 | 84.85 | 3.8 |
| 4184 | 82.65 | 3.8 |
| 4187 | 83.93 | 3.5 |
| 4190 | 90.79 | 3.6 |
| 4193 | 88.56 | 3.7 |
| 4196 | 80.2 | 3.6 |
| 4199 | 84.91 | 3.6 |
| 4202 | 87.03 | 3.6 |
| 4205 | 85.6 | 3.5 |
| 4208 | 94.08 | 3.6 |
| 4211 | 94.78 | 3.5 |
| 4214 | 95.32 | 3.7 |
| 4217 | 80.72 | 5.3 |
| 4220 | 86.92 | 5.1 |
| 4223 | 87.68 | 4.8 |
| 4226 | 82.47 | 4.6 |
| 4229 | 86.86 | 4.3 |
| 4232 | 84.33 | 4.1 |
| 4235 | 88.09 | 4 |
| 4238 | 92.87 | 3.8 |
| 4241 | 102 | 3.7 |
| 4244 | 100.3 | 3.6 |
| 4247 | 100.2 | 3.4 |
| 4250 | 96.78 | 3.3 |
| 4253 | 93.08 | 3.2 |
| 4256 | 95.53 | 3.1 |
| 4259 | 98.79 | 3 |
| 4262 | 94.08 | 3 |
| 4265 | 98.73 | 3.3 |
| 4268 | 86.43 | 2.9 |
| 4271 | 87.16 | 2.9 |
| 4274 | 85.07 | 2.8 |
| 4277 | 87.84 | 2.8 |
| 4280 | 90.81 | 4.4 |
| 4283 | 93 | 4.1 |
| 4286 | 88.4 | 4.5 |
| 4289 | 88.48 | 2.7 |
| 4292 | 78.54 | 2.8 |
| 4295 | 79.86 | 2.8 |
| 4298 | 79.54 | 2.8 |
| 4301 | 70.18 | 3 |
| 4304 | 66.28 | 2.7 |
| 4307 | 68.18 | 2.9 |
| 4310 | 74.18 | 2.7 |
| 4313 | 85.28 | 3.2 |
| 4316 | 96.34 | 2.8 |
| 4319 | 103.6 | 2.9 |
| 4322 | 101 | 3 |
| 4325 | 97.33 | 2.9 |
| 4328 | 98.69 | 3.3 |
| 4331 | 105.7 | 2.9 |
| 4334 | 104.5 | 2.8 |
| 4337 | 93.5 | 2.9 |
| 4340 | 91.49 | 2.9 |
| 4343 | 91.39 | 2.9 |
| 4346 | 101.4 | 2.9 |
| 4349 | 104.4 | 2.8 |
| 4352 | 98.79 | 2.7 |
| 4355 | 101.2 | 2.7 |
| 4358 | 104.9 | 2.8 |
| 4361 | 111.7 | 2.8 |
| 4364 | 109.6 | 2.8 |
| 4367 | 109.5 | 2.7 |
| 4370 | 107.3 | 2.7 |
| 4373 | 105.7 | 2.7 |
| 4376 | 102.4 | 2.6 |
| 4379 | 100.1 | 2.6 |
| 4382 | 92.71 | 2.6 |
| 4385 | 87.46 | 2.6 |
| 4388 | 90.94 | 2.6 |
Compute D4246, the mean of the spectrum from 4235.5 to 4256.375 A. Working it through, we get 96.9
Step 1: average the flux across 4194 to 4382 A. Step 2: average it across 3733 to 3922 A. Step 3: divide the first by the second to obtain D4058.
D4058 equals 1.92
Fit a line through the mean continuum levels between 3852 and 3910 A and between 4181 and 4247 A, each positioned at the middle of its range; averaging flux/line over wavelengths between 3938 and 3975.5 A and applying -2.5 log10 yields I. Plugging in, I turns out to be 0.21 mag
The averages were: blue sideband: 50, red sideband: 88.8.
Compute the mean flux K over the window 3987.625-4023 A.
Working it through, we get 89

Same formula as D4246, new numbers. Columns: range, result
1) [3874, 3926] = 55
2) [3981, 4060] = 86.5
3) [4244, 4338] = 90.1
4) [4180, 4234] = 86.8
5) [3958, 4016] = 70.7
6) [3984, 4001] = 85.7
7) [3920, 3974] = 45.9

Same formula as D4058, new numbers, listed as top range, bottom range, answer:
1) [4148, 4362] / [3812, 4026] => 1.61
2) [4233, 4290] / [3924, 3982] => 1.97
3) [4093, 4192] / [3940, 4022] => 1.24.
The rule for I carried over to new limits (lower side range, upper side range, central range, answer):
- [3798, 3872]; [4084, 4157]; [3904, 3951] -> 0.12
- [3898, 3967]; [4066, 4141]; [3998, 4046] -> -0.25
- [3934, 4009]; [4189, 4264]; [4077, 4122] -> -0.16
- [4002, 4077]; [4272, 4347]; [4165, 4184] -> 0.06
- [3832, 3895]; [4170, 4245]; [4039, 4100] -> -0.23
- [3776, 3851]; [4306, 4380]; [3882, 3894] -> 0.07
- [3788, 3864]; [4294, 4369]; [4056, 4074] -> -0.23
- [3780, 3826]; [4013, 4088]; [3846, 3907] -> 0.23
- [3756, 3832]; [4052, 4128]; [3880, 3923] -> 0.11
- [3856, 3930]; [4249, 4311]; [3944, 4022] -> -0.17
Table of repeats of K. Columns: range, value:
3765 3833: 48.8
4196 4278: 90.8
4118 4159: 87.3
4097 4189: 85.7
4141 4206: 85.1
